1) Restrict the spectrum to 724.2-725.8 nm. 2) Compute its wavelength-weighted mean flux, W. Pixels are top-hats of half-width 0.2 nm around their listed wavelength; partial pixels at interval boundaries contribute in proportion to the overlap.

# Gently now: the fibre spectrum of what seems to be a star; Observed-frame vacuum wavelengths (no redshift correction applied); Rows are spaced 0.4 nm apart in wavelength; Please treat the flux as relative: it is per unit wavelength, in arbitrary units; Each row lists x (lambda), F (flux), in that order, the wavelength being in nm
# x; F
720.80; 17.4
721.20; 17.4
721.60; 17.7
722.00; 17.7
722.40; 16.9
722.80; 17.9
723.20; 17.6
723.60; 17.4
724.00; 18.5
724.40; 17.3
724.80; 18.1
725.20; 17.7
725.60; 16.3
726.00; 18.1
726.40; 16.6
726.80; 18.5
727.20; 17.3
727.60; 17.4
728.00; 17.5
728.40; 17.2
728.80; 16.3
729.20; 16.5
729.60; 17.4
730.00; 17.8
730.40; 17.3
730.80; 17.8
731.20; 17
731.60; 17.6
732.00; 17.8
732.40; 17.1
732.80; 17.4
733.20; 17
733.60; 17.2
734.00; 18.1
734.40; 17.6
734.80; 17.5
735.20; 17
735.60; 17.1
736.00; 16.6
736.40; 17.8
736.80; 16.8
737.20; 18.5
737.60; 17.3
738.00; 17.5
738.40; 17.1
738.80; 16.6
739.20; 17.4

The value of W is 17.3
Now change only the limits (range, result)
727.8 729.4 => 16.9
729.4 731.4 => 17.5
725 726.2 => 17.4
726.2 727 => 17.5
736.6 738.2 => 17.5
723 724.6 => 17.7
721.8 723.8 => 17.5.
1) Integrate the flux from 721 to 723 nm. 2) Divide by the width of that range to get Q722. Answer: 17.5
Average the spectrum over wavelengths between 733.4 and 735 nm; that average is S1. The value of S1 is 17.6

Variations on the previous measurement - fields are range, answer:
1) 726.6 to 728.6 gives 17.6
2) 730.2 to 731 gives 17.5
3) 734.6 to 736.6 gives 17.2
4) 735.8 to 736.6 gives 17.2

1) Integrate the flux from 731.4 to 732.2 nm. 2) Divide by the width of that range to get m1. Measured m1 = 17.7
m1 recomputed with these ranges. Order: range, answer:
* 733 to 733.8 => 17.1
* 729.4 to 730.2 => 17.6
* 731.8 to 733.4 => 17.3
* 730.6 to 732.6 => 17.5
